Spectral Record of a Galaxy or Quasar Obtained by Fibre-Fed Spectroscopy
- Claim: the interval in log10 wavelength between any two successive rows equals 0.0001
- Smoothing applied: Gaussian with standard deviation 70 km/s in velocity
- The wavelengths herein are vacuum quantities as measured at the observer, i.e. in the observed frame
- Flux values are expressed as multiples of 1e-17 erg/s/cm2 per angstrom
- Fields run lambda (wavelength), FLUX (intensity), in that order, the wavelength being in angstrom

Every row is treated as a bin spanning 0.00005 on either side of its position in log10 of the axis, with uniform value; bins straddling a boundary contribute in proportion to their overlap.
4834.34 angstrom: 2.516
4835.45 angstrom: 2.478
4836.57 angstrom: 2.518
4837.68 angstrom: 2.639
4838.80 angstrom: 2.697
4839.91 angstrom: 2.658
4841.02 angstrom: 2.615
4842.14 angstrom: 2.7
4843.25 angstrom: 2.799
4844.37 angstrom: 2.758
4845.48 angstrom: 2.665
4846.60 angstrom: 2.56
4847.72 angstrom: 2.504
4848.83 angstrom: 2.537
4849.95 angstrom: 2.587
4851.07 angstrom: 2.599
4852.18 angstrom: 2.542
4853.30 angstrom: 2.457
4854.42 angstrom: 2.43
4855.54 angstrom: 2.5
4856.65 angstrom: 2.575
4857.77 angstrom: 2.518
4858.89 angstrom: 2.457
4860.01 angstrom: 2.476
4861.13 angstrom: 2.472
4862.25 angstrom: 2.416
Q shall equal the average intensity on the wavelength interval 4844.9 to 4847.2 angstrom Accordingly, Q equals 2.61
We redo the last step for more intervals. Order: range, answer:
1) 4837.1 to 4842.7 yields 2.66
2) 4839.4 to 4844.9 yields 2.71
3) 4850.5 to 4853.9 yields 2.53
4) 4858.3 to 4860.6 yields 2.46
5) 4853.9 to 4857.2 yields 2.51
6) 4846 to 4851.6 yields 2.55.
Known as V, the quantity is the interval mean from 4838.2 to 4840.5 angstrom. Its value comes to 2.68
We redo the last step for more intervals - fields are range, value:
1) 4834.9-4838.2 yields 2.54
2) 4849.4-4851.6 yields 2.59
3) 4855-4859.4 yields 2.52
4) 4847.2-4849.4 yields 2.52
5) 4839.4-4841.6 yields 2.64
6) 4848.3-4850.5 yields 2.56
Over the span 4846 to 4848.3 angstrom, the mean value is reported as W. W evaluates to 2.53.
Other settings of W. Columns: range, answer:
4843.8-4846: 2.71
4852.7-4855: 2.44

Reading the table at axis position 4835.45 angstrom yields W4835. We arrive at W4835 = 2.478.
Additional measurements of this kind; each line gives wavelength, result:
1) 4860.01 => 2.476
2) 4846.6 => 2.56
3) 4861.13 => 2.472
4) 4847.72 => 2.504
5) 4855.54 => 2.5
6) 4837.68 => 2.639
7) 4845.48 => 2.665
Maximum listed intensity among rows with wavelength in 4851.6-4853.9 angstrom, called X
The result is 2.542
